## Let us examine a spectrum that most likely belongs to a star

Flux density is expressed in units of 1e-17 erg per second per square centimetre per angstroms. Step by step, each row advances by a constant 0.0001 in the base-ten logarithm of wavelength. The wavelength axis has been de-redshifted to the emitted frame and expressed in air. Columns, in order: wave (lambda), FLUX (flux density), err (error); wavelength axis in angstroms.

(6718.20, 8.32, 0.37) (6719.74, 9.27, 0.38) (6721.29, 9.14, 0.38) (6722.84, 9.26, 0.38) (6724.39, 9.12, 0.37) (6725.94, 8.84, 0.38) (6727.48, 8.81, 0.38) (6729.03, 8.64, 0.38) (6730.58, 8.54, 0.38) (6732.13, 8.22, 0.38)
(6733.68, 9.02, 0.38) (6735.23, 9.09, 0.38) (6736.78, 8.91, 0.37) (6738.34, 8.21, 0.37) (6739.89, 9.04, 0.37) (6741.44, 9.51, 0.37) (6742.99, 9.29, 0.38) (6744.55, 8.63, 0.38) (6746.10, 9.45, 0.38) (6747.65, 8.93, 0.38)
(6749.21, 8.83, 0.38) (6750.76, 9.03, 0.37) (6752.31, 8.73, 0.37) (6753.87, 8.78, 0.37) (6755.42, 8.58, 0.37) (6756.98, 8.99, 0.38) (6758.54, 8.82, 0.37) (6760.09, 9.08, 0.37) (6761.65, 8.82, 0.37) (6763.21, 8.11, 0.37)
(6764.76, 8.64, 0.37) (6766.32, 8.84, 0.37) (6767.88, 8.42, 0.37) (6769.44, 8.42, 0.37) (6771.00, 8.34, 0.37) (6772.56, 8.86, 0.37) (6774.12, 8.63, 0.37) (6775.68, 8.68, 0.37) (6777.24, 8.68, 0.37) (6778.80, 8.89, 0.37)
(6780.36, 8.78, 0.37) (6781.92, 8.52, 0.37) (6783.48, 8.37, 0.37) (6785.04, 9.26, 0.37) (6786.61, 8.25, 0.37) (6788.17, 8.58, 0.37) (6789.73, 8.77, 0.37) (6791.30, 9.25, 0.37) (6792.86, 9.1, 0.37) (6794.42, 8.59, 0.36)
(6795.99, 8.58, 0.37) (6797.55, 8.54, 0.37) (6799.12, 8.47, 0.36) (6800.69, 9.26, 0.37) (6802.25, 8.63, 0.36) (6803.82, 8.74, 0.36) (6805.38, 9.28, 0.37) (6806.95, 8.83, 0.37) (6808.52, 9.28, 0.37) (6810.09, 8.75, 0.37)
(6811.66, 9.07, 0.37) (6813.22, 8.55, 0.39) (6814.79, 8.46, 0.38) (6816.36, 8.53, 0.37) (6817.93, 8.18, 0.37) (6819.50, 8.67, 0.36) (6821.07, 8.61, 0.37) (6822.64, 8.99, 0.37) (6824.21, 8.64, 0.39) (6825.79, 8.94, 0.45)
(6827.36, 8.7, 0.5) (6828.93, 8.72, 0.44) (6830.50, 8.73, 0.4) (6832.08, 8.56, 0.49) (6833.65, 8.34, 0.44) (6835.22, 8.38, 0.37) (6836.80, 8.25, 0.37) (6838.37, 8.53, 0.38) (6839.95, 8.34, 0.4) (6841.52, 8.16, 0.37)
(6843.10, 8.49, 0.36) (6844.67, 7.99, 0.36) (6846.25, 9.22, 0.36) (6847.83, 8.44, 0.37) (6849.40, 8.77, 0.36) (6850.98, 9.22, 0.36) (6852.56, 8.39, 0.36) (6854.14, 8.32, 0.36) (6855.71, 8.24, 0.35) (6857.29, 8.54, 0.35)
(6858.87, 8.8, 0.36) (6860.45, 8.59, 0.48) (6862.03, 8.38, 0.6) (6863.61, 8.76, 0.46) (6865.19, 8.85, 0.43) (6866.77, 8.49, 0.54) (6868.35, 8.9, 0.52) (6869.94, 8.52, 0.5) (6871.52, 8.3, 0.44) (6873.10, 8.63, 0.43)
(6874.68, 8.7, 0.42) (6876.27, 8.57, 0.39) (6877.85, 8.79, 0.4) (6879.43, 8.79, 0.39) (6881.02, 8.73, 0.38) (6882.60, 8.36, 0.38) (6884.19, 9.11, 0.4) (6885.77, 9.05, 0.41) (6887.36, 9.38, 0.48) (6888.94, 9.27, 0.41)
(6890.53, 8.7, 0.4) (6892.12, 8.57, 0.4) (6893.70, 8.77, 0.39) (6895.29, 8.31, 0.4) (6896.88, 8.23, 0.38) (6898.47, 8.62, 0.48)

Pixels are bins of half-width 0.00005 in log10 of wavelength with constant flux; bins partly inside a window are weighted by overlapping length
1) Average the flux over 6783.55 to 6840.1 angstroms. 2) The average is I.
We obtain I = 8.7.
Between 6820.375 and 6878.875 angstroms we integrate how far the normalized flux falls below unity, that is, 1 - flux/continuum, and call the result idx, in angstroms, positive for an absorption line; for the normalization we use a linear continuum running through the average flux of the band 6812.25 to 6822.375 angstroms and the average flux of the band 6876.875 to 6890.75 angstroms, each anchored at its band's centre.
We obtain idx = 0.89 angstroms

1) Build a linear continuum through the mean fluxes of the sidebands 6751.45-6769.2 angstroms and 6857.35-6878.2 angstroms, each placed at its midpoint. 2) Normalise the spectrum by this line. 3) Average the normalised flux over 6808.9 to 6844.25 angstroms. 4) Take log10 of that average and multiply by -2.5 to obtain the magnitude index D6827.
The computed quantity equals 0.01 mag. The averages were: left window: 8.7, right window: 8.63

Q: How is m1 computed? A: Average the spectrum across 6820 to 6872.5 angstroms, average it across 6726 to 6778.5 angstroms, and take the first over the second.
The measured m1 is 1.0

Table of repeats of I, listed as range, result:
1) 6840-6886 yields 8.62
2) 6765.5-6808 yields 8.73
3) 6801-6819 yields 8.77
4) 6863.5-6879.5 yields 8.66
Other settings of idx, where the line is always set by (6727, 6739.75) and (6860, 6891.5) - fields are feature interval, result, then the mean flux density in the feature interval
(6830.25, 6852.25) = 0.53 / 8.52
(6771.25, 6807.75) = -0.19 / 8.76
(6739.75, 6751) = -0.52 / 9.1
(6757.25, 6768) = -0.01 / 8.71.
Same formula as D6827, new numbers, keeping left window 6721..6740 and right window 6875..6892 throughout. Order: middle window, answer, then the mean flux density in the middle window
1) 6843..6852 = 0.02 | 8.7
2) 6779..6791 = 0.02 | 8.68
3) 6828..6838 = 0.04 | 8.5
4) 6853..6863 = 0.05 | 8.48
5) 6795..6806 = 0.01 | 8.77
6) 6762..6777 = 0.03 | 8.56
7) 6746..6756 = -0.01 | 8.88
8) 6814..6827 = 0.03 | 8.63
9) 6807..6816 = 0.00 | 8.81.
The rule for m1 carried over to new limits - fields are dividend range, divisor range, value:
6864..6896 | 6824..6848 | 1.03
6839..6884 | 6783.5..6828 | 0.98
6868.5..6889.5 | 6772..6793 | 1.00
